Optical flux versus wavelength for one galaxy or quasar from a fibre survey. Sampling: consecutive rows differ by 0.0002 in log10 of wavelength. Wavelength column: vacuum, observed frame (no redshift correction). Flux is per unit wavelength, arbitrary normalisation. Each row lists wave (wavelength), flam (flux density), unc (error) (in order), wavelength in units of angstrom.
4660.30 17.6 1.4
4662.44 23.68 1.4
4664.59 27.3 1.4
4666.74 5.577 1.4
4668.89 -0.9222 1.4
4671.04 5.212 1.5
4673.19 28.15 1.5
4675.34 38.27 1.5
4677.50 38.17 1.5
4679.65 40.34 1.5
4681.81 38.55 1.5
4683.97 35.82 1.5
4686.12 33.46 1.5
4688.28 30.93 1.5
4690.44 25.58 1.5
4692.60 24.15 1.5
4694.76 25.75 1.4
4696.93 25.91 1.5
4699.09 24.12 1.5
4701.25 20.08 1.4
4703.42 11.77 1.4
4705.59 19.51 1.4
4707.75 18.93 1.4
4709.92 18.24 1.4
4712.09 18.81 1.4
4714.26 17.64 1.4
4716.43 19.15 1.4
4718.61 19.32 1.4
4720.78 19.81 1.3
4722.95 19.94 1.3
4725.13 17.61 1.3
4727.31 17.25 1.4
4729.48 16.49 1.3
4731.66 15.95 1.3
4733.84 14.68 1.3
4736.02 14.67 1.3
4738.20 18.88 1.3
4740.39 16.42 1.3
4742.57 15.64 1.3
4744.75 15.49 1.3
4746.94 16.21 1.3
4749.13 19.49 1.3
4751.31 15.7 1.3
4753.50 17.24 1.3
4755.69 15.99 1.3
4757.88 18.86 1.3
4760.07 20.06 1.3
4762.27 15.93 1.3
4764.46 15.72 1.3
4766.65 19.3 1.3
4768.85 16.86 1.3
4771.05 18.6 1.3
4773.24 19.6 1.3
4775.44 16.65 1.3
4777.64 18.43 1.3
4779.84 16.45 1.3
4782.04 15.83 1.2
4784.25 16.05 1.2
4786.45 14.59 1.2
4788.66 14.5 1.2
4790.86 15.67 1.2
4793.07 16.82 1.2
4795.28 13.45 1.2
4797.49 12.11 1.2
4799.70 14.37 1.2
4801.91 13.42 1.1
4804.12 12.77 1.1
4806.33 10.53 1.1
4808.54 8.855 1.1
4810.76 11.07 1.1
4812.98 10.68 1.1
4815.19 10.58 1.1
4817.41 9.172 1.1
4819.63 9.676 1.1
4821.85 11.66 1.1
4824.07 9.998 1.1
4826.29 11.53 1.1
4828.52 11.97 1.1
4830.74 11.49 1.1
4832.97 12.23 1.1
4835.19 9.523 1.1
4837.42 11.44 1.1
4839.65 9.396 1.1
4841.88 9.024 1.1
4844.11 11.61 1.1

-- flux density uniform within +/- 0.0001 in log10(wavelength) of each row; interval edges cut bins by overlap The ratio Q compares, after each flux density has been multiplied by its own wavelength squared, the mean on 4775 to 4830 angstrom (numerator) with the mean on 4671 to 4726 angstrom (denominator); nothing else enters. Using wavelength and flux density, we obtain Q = 0.5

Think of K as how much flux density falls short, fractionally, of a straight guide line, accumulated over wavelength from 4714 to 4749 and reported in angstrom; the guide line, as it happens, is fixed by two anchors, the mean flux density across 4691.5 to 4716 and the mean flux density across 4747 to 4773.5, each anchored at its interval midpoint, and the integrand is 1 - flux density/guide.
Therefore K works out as 3.4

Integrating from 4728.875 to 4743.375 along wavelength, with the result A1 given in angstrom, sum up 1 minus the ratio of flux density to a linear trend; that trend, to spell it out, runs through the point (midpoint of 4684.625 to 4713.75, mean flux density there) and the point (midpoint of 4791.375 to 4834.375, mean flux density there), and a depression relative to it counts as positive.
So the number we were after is 2.4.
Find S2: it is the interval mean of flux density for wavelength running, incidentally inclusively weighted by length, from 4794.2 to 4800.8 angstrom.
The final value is 13.3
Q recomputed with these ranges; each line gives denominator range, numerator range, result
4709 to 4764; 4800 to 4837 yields 0.66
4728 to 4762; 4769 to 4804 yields 0.95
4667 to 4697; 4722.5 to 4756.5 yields 0.63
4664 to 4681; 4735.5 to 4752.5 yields 0.75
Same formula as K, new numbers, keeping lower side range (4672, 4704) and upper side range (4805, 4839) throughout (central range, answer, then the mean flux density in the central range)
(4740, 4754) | 3.1 angstrom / 16.6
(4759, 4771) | 0.7 angstrom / 17.6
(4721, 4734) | 3.6 angstrom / 17.3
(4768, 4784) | -0.2 angstrom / 17.4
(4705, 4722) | 4.6 angstrom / 18.9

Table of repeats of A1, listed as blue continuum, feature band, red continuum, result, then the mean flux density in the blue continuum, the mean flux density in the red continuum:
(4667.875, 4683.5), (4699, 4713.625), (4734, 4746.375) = 2.4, 27.3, 16.1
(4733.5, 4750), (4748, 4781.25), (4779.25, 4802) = -4.1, 16.5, 14.9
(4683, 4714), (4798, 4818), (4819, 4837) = 2.6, 23.6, 11.1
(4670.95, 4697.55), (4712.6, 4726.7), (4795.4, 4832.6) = 3.7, 31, 11.3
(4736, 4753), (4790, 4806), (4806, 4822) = -3.0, 16.7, 10.2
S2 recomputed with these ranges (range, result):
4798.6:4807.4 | 12.8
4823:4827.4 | 10.8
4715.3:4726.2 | 19.2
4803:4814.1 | 10.8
